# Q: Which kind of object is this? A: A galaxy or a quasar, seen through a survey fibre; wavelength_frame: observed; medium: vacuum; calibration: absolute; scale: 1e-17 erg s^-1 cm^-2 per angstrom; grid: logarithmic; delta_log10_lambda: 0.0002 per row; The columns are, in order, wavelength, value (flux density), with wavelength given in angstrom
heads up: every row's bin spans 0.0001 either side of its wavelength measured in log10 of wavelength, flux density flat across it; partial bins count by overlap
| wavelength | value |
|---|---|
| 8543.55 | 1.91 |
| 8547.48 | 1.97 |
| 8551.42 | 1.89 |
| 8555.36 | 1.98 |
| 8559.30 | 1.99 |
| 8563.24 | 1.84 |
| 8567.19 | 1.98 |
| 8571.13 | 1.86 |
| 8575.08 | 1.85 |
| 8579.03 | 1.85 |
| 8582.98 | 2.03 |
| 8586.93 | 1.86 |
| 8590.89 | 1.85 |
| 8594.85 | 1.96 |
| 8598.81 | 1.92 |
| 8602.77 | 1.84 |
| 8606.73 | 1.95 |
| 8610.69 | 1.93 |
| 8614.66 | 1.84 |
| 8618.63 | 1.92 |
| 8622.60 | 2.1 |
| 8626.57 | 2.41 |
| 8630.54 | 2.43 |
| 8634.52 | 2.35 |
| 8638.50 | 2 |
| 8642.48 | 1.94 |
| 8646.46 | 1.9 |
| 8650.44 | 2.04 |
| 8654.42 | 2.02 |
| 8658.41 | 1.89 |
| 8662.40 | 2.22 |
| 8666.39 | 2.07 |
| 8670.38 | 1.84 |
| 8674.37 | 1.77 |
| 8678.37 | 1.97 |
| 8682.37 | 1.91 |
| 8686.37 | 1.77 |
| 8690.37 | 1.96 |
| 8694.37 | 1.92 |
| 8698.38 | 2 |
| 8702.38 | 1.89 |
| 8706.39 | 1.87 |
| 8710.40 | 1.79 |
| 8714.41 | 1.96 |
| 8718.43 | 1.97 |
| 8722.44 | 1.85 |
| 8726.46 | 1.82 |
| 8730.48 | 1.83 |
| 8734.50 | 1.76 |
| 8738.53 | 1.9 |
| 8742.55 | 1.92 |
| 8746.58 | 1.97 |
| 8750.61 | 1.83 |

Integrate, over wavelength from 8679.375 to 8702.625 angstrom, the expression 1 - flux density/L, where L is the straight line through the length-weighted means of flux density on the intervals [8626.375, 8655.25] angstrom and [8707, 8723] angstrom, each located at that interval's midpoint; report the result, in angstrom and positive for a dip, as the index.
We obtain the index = 0.7 angstrom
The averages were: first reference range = 2.12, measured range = 1.91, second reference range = 1.89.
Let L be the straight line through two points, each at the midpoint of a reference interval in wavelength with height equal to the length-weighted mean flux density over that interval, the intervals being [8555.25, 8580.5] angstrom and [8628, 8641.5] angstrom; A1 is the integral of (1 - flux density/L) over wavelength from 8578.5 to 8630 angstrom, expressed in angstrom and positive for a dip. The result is 2.8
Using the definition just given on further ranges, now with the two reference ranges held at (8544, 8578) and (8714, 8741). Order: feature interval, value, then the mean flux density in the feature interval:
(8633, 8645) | -1.17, 2.08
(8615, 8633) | -2.72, 2.18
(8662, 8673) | -0.69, 2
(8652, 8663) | -0.78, 2.02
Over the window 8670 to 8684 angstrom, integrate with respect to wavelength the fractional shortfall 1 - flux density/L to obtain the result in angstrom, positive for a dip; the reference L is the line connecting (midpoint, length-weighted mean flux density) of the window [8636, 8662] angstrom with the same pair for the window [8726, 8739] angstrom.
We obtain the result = 0.4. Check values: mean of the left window 1.99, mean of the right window 1.82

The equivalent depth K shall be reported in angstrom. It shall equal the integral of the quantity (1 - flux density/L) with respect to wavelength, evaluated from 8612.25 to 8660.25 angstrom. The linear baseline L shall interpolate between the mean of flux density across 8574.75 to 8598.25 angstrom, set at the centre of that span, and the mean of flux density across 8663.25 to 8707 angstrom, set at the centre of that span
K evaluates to -4.0 angstrom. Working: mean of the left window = 1.9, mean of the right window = 1.92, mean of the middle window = 2.07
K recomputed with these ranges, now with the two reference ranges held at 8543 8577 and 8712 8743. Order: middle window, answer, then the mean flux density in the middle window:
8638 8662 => -1.1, 1.98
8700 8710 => 0.0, 1.87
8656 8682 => -0.9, 1.96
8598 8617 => 0.1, 1.9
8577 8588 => 0.0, 1.92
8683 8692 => 0.1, 1.87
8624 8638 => -3.3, 2.34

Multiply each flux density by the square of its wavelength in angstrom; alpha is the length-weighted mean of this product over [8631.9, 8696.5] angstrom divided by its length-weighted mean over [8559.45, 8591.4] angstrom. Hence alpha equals 1.06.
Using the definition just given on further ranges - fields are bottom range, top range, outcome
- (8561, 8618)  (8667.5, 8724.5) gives 1.02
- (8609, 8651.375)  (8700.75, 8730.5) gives 0.92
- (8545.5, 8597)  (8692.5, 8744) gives 1.02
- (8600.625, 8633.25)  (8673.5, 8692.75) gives 0.93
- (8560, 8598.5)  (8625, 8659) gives 1.13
